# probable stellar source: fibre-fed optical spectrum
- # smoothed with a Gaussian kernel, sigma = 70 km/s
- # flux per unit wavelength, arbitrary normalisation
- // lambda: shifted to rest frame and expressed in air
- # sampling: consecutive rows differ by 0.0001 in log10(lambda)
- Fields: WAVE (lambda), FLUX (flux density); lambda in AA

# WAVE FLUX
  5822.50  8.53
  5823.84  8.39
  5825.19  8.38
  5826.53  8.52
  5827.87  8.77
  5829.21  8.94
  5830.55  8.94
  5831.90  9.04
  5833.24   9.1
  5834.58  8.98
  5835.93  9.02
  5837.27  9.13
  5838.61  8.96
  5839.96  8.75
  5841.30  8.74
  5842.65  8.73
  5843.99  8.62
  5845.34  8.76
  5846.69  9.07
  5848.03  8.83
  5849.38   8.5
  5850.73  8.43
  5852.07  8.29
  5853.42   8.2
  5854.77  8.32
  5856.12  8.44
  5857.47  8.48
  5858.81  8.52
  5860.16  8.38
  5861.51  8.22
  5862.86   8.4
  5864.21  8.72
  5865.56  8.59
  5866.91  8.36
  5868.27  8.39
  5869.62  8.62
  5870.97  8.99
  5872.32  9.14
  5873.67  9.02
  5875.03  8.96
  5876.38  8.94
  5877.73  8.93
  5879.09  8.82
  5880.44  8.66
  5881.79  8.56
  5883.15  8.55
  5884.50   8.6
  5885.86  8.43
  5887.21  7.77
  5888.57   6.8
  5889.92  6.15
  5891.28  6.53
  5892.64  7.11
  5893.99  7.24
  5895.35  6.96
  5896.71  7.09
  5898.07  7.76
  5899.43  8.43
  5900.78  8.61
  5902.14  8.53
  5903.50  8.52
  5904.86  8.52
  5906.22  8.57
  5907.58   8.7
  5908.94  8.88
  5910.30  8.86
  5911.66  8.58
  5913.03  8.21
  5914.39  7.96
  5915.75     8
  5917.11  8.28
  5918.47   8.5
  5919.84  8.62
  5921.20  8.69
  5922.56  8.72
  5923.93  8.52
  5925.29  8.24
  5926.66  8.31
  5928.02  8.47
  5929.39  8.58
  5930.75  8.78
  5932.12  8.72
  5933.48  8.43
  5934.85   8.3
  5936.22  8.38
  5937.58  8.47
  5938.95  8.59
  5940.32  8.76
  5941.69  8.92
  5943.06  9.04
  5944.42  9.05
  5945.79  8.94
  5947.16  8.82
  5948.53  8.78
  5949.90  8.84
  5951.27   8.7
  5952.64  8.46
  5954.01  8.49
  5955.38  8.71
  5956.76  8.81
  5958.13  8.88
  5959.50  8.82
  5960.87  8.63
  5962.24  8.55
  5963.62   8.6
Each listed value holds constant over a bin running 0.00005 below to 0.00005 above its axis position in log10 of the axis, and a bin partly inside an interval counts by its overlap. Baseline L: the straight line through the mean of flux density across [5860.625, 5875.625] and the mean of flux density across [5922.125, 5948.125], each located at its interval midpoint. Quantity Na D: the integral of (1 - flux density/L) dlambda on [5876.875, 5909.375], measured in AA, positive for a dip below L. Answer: 2.3 AA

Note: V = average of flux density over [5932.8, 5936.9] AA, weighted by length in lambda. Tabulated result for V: 8.37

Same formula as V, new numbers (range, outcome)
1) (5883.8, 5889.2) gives 7.91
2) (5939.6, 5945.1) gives 8.94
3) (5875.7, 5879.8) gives 8.9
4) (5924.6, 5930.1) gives 8.41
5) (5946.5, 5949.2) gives 8.8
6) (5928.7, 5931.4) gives 8.68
